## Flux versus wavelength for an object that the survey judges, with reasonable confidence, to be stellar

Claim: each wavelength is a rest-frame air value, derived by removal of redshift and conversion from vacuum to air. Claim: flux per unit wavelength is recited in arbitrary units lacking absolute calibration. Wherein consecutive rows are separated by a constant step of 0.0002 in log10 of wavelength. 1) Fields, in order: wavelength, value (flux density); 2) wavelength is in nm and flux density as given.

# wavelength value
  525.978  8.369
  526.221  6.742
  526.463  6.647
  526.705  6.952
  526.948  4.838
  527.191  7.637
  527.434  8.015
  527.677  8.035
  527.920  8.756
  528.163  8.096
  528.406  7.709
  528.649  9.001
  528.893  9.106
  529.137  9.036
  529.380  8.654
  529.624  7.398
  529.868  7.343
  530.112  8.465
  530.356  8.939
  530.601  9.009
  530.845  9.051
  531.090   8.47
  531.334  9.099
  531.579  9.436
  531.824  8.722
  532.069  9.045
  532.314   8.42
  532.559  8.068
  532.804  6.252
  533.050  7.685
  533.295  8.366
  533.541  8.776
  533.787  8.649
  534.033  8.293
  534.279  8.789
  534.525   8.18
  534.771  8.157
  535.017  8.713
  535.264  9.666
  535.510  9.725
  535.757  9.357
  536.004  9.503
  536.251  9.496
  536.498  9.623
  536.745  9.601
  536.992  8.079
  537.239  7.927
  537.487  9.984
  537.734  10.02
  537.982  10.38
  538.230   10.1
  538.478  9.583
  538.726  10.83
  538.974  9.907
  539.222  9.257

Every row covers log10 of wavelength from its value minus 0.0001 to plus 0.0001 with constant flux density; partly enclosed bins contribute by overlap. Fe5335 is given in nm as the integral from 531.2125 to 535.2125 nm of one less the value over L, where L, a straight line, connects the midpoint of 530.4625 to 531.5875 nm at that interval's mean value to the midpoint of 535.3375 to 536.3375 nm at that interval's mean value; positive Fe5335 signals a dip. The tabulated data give 0.34 nm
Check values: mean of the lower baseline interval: 8.97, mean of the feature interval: 8.44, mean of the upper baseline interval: 9.53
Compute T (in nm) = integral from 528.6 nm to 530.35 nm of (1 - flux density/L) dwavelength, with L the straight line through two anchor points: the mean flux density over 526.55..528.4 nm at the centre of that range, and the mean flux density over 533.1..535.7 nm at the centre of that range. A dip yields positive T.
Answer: -0.136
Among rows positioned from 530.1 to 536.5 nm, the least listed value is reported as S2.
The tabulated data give 6.252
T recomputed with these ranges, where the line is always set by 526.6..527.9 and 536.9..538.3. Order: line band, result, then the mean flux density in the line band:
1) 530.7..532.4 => -0.161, 8.9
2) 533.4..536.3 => -0.028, 8.92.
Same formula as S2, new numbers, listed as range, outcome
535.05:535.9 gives 9.357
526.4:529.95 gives 4.838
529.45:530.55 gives 7.343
